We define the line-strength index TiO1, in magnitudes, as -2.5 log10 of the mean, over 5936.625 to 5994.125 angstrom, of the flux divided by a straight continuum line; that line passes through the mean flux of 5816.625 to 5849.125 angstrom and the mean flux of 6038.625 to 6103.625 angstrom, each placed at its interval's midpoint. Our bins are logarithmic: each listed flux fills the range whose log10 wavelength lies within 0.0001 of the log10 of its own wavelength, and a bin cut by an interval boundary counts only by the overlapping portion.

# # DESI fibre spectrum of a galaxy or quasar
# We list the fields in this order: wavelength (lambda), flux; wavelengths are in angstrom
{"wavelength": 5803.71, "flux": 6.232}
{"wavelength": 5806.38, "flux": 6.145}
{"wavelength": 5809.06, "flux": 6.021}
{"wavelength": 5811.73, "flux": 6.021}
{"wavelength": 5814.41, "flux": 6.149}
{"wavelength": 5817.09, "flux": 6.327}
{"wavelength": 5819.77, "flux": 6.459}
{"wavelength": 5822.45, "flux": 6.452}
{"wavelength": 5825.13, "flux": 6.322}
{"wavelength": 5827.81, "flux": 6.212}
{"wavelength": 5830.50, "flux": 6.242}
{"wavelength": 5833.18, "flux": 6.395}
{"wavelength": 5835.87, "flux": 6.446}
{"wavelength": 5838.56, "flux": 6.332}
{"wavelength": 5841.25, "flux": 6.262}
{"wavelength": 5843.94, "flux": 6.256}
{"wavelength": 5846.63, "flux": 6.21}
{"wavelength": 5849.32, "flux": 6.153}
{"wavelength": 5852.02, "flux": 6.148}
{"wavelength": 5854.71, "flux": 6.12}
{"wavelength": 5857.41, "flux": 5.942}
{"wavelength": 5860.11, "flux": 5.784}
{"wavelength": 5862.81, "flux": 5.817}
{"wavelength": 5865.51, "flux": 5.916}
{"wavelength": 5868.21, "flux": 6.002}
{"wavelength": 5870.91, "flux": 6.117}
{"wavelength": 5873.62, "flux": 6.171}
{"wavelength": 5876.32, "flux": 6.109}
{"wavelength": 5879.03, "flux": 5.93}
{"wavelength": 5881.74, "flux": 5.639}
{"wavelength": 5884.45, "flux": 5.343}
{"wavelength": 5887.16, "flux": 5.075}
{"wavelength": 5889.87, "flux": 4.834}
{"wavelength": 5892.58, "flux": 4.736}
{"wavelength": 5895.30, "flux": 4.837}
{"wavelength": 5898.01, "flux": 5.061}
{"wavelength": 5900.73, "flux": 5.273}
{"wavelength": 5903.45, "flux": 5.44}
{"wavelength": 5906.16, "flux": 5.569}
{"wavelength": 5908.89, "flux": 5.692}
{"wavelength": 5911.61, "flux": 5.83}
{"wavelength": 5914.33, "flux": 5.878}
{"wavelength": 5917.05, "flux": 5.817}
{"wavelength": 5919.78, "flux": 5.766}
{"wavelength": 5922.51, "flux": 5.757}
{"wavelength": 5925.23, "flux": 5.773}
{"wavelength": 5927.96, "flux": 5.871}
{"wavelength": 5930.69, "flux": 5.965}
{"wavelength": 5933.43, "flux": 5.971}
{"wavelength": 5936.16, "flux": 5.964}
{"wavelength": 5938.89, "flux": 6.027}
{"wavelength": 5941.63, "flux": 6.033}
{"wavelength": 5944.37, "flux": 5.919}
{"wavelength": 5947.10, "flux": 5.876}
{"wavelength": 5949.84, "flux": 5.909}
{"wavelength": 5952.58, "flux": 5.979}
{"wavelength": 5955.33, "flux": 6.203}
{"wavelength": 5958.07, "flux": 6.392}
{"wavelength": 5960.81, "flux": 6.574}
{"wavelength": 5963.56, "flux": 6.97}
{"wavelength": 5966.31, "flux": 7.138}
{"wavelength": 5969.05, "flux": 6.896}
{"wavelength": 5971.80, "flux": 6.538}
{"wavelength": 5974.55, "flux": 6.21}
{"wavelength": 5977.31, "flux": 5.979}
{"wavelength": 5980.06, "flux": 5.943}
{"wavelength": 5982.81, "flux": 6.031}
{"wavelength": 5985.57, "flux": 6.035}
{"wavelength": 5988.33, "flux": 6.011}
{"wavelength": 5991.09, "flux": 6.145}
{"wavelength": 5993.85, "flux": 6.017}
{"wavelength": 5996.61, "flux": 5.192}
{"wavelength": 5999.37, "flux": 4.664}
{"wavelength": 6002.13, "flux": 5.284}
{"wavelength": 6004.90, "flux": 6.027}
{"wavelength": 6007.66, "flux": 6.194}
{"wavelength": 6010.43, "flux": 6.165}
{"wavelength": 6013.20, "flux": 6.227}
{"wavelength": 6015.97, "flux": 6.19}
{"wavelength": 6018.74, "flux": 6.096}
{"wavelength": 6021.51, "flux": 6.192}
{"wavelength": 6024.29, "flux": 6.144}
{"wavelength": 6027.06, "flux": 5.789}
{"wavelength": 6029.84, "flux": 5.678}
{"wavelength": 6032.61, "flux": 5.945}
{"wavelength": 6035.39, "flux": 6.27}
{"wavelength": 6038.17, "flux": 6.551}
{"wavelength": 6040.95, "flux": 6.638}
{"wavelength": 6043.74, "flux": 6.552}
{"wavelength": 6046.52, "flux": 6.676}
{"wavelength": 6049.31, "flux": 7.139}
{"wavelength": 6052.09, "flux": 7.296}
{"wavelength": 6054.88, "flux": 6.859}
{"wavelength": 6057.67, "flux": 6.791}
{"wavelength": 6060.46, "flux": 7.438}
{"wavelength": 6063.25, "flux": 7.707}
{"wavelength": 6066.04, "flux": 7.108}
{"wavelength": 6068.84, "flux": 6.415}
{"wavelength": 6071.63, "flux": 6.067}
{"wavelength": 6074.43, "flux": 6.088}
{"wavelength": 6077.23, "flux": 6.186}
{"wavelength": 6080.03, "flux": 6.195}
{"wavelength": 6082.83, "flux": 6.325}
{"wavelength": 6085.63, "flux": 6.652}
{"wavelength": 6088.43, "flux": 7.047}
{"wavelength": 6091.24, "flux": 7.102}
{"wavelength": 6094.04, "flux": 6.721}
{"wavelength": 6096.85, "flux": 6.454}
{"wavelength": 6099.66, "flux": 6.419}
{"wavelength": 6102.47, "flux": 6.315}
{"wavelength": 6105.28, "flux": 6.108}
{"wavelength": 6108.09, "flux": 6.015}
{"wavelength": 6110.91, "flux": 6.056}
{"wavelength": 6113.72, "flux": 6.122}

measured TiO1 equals 0.05 mag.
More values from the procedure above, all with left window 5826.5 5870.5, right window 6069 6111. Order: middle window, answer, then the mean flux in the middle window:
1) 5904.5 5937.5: 0.07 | 5.82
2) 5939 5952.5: 0.05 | 5.95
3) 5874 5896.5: 0.16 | 5.35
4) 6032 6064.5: -0.08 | 6.84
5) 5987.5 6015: 0.09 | 5.79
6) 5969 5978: -0.02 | 6.36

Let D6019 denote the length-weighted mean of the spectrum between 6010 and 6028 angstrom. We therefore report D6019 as 6.12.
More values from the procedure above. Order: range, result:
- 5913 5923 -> 5.81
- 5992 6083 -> 6.31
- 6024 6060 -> 6.52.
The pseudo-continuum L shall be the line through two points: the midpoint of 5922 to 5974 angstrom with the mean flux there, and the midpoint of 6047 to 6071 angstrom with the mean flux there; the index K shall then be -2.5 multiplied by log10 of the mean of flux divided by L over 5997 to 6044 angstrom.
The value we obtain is 0.13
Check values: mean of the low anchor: 6.21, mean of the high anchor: 7.05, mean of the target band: 6.01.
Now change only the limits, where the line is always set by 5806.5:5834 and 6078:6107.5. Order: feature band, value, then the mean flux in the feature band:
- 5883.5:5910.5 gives 0.215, 5.19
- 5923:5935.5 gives 0.083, 5.89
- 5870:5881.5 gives 0.048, 6.03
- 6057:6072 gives -0.081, 6.99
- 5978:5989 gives 0.071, 6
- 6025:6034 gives 0.109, 5.83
